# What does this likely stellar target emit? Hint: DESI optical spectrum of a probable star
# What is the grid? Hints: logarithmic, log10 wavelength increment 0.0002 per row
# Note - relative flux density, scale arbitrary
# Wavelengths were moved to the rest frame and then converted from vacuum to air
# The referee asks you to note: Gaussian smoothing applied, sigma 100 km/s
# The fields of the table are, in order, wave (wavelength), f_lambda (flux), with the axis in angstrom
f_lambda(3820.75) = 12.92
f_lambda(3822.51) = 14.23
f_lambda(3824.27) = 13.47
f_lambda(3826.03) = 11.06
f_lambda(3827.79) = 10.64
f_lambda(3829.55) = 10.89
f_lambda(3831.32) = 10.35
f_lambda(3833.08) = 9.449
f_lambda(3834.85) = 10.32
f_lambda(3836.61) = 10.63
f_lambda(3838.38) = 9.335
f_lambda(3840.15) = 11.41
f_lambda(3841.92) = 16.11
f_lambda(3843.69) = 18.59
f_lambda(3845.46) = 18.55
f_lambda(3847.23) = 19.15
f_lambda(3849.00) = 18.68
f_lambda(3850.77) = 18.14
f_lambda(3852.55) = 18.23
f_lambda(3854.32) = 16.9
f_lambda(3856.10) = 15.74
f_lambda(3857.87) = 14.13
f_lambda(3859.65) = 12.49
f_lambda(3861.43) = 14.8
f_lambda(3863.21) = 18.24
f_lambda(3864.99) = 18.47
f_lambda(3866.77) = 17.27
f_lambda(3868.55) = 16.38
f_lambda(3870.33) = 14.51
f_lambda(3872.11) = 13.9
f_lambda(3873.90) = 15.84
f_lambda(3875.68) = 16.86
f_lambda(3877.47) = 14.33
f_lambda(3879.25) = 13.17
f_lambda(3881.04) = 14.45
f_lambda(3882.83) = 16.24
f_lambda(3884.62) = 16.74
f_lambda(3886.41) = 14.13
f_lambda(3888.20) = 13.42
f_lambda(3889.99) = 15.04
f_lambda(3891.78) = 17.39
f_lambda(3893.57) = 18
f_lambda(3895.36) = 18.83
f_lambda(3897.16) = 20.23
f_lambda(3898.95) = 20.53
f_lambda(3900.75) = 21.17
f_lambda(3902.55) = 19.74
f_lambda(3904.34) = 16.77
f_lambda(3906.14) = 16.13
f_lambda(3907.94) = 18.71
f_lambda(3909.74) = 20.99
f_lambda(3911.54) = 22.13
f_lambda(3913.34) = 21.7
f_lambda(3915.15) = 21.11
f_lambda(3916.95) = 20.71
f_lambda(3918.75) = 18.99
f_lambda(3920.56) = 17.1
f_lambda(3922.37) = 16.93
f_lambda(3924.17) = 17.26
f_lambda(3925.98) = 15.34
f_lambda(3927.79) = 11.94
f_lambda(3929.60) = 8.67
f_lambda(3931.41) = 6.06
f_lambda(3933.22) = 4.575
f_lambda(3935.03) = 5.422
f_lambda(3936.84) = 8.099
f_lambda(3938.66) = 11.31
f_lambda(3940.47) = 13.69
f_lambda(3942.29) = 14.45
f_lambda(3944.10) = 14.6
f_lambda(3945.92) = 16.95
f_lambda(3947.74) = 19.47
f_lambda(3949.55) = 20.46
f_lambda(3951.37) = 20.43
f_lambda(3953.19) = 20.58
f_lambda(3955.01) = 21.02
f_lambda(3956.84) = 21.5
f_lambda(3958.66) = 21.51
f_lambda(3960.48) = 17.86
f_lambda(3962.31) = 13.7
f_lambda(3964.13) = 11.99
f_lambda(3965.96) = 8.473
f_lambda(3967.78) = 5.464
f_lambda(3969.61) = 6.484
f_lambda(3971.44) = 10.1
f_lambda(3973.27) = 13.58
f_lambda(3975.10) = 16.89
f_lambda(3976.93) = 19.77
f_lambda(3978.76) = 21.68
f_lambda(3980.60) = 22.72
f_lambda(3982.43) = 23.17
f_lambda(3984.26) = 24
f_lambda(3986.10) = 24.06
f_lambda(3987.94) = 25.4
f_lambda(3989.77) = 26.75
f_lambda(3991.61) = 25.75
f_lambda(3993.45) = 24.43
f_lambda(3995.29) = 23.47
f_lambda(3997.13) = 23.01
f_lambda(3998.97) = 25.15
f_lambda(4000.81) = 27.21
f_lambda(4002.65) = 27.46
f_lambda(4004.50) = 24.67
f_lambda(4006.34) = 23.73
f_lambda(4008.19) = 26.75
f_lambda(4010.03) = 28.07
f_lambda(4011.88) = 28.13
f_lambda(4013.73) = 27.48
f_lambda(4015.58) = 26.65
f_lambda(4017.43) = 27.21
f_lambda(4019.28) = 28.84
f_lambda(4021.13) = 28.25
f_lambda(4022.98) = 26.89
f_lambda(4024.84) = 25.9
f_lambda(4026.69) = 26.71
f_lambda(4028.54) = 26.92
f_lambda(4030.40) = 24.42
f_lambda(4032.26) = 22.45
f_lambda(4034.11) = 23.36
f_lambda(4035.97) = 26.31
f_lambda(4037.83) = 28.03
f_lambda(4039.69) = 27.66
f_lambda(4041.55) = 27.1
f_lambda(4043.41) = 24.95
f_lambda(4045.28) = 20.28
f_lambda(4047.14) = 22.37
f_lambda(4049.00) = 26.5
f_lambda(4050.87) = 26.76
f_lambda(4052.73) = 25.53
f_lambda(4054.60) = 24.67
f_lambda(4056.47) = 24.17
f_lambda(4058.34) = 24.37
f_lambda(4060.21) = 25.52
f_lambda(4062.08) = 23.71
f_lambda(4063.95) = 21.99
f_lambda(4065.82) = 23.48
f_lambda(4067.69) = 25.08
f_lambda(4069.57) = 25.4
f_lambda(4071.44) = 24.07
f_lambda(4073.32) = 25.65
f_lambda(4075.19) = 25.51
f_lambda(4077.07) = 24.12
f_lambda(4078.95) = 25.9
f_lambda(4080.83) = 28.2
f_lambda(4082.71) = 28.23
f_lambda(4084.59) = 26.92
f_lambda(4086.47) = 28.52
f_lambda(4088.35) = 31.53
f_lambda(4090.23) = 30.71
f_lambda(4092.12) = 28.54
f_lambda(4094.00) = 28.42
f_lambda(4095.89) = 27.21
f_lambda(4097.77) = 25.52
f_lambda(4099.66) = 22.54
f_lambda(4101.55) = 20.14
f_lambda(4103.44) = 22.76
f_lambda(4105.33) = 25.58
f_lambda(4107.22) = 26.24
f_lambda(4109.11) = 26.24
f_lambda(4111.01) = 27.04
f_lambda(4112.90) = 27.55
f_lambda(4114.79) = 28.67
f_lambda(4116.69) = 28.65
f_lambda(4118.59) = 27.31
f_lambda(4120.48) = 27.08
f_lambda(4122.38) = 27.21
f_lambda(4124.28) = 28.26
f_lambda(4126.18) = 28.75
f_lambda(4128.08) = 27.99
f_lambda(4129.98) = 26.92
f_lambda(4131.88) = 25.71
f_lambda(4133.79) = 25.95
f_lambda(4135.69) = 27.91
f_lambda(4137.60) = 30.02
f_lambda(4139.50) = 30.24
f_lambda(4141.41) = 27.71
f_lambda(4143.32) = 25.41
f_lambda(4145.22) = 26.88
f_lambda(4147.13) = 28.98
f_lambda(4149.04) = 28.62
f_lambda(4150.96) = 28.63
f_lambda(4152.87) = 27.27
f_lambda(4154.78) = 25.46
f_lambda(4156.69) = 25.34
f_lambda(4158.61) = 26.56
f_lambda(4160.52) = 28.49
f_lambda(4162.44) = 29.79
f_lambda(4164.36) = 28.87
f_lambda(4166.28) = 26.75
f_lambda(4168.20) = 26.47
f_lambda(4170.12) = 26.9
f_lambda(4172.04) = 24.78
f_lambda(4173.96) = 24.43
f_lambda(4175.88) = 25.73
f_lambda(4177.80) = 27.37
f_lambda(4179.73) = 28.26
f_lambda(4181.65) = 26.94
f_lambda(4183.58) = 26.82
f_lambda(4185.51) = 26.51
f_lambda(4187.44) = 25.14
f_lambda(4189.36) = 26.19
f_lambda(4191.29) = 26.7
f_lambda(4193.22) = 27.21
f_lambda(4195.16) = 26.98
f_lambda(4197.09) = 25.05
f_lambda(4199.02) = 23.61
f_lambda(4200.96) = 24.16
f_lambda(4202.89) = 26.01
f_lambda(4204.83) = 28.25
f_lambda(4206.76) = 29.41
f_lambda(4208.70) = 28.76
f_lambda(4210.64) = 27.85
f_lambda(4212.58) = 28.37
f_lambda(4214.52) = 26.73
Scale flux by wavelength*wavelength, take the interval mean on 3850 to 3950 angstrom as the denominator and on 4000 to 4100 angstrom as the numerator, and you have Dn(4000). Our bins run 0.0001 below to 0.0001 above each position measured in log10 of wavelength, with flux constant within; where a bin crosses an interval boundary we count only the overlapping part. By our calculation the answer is 1.8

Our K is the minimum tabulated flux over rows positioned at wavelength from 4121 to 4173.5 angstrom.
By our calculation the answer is 24.78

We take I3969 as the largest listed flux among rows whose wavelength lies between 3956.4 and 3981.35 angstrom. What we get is 22.72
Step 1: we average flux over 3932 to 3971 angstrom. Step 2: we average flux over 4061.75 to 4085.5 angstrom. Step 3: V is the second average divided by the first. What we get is 1.80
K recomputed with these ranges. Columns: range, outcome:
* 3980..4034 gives 22.45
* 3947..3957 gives 19.47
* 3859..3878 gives 12.49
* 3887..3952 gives 4.575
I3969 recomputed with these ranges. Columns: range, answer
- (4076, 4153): 31.53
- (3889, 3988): 25.4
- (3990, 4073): 28.84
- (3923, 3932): 17.26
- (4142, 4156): 28.98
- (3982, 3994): 26.75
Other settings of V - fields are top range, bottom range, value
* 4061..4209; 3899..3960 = 1.61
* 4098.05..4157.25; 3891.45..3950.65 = 1.66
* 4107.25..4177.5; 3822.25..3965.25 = 1.74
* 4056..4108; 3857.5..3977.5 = 1.63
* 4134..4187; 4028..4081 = 1.09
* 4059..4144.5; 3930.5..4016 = 1.40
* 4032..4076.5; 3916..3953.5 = 1.73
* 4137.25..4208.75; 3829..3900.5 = 1.74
